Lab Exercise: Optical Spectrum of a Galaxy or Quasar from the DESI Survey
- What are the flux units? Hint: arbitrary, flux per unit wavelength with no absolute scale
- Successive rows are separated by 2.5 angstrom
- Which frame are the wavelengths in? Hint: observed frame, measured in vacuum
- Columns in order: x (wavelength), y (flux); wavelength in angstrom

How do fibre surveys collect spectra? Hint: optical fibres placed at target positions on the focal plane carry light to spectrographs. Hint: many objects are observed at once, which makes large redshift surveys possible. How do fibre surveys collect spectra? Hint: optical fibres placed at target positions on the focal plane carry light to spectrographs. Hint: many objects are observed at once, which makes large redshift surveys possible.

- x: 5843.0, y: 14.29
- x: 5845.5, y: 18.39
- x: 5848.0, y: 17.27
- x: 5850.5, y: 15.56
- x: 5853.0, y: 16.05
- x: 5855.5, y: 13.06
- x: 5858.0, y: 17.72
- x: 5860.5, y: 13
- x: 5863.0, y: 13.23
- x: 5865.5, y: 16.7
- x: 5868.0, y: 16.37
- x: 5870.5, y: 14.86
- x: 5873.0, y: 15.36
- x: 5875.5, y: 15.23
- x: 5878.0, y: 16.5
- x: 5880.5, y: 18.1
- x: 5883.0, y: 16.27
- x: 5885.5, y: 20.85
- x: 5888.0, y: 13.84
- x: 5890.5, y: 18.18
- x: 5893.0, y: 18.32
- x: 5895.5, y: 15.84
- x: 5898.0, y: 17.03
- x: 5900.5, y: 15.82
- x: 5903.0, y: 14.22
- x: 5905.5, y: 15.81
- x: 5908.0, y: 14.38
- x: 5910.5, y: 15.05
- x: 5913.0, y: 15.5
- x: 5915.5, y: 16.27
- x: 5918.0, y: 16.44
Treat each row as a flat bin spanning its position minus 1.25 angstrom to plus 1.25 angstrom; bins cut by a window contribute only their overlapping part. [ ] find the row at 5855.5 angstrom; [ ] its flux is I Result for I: 13.06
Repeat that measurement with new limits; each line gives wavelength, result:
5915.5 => 16.27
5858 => 17.72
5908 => 14.38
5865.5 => 16.7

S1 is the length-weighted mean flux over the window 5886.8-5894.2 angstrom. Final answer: 16.8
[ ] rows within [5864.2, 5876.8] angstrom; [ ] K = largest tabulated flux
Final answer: 16.7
